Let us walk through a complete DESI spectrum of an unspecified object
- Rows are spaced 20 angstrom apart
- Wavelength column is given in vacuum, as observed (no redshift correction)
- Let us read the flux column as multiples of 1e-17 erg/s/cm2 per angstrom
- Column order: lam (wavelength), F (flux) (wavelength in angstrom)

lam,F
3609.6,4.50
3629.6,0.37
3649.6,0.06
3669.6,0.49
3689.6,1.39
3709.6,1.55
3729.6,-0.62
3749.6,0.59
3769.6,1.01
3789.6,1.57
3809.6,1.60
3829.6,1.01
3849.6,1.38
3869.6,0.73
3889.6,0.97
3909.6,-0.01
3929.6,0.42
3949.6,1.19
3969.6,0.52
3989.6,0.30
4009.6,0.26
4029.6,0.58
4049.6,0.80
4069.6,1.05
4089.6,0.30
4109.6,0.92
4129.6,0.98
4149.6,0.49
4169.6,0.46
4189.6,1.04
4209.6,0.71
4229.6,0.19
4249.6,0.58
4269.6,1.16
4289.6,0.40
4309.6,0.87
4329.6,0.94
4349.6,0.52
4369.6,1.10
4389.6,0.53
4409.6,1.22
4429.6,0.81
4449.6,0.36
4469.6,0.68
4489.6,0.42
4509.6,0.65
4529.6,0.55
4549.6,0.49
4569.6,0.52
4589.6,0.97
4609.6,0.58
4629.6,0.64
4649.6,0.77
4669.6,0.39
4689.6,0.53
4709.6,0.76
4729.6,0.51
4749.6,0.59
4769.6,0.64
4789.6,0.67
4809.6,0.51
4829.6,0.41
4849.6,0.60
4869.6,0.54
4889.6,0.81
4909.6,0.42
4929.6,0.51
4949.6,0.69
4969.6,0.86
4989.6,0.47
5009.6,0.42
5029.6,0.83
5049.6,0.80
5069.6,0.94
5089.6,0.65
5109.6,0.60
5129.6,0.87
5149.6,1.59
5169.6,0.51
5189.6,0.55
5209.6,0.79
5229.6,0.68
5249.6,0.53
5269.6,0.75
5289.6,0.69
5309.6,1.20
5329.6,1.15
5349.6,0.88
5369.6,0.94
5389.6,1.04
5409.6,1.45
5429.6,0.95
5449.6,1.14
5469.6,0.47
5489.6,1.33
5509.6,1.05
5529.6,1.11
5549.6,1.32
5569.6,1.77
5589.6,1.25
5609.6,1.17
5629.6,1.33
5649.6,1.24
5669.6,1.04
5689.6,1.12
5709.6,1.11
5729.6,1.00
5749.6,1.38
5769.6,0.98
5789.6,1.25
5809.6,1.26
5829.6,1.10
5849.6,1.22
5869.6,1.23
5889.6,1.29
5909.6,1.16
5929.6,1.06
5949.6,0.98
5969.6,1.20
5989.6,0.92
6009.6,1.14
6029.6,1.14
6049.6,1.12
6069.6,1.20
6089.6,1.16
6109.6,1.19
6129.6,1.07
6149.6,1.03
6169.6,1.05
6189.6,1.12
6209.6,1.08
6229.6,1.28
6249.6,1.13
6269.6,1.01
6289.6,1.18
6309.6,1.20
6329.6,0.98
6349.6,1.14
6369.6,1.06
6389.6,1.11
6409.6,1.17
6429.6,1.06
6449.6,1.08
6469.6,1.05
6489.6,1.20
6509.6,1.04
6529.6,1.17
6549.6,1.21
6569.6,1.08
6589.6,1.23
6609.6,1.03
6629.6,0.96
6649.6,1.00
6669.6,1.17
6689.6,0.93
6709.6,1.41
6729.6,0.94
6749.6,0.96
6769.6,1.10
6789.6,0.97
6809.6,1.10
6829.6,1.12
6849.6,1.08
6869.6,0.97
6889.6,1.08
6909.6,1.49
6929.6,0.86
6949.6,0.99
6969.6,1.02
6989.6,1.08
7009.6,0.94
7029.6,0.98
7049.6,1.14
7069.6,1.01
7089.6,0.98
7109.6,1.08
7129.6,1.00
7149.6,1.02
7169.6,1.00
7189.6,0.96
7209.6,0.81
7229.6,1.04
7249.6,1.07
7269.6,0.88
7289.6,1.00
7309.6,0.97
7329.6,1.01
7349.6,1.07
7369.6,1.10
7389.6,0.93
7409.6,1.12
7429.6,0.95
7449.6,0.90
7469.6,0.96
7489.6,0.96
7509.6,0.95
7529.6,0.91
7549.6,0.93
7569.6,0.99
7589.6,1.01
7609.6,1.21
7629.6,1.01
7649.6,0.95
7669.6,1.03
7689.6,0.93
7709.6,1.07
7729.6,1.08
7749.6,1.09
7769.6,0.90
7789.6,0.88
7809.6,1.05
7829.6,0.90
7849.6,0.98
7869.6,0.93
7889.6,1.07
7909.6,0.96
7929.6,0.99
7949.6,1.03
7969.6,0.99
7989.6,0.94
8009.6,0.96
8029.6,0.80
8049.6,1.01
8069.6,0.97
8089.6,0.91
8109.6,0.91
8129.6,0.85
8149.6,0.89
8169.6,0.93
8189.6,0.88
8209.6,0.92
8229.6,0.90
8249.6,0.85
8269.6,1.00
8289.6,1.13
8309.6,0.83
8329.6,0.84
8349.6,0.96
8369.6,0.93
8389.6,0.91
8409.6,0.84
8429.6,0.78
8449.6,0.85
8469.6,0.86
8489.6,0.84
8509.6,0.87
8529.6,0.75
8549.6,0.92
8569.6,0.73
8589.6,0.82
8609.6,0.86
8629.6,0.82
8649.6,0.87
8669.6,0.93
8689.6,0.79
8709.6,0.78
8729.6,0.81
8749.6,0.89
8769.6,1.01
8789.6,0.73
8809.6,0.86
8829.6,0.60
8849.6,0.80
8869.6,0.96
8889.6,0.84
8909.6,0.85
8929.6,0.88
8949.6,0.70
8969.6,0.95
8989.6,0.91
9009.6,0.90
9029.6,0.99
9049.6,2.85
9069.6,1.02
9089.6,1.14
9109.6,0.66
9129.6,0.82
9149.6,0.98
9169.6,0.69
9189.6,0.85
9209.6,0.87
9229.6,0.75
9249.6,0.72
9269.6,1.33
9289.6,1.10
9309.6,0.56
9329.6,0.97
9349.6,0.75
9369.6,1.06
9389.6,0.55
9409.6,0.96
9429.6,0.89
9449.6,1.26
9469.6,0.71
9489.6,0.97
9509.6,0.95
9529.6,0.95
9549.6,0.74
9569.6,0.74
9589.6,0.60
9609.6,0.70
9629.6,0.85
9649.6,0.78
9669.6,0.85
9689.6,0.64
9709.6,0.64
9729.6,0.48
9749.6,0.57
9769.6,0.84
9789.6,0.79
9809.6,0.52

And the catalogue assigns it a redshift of 0.379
